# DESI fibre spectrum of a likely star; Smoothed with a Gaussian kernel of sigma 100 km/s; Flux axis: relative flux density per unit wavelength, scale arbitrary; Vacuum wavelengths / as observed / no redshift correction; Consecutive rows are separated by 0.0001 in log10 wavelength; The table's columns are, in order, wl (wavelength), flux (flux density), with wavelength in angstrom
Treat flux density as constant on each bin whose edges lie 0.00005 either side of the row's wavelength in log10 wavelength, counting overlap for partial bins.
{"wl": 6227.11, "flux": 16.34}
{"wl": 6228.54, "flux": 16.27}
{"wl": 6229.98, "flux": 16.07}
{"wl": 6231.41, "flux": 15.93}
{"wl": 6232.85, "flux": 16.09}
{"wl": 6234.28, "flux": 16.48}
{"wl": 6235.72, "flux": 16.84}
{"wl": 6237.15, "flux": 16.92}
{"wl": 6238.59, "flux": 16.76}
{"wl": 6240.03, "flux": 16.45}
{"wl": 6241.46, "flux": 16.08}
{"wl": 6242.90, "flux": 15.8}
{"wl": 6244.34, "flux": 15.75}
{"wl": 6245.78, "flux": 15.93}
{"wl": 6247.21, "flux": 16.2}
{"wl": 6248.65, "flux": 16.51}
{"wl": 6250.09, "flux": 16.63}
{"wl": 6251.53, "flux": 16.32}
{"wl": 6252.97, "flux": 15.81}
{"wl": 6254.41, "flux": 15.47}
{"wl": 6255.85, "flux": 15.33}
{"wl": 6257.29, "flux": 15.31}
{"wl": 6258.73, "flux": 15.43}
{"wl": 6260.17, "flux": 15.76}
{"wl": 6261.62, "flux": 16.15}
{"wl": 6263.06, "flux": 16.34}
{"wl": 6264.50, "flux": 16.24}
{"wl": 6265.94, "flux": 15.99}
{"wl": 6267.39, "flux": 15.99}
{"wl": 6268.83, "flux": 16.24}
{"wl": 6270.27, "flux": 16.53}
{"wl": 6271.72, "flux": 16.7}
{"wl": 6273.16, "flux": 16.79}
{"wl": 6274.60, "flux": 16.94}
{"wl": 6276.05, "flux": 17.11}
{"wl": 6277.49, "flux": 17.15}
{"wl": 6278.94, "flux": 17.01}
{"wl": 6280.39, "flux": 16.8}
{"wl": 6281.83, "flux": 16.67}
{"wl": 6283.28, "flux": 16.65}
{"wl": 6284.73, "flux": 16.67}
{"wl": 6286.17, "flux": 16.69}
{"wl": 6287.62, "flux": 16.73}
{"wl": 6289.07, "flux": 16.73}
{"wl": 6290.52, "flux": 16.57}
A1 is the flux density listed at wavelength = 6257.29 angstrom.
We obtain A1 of 15.31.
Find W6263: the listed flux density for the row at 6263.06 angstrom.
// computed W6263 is 16.34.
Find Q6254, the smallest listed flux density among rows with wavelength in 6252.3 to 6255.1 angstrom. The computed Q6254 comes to 15.47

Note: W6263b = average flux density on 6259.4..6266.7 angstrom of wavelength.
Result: 16.1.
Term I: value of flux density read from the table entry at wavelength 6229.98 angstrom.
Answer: 16.07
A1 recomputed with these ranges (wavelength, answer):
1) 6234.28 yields 16.48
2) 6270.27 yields 16.53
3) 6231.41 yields 15.93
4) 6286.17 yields 16.69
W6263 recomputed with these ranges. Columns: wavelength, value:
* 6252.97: 15.81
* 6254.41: 15.47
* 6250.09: 16.63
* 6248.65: 16.51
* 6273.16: 16.79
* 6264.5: 16.24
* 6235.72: 16.84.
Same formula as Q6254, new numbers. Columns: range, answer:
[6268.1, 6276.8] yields 16.24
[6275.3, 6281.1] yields 16.8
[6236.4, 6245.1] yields 15.75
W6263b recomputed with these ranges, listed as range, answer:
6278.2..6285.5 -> 16.8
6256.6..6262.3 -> 15.6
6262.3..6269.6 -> 16.2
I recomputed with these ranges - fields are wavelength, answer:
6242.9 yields 15.8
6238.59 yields 16.76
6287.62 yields 16.73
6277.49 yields 17.15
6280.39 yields 16.8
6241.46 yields 16.08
